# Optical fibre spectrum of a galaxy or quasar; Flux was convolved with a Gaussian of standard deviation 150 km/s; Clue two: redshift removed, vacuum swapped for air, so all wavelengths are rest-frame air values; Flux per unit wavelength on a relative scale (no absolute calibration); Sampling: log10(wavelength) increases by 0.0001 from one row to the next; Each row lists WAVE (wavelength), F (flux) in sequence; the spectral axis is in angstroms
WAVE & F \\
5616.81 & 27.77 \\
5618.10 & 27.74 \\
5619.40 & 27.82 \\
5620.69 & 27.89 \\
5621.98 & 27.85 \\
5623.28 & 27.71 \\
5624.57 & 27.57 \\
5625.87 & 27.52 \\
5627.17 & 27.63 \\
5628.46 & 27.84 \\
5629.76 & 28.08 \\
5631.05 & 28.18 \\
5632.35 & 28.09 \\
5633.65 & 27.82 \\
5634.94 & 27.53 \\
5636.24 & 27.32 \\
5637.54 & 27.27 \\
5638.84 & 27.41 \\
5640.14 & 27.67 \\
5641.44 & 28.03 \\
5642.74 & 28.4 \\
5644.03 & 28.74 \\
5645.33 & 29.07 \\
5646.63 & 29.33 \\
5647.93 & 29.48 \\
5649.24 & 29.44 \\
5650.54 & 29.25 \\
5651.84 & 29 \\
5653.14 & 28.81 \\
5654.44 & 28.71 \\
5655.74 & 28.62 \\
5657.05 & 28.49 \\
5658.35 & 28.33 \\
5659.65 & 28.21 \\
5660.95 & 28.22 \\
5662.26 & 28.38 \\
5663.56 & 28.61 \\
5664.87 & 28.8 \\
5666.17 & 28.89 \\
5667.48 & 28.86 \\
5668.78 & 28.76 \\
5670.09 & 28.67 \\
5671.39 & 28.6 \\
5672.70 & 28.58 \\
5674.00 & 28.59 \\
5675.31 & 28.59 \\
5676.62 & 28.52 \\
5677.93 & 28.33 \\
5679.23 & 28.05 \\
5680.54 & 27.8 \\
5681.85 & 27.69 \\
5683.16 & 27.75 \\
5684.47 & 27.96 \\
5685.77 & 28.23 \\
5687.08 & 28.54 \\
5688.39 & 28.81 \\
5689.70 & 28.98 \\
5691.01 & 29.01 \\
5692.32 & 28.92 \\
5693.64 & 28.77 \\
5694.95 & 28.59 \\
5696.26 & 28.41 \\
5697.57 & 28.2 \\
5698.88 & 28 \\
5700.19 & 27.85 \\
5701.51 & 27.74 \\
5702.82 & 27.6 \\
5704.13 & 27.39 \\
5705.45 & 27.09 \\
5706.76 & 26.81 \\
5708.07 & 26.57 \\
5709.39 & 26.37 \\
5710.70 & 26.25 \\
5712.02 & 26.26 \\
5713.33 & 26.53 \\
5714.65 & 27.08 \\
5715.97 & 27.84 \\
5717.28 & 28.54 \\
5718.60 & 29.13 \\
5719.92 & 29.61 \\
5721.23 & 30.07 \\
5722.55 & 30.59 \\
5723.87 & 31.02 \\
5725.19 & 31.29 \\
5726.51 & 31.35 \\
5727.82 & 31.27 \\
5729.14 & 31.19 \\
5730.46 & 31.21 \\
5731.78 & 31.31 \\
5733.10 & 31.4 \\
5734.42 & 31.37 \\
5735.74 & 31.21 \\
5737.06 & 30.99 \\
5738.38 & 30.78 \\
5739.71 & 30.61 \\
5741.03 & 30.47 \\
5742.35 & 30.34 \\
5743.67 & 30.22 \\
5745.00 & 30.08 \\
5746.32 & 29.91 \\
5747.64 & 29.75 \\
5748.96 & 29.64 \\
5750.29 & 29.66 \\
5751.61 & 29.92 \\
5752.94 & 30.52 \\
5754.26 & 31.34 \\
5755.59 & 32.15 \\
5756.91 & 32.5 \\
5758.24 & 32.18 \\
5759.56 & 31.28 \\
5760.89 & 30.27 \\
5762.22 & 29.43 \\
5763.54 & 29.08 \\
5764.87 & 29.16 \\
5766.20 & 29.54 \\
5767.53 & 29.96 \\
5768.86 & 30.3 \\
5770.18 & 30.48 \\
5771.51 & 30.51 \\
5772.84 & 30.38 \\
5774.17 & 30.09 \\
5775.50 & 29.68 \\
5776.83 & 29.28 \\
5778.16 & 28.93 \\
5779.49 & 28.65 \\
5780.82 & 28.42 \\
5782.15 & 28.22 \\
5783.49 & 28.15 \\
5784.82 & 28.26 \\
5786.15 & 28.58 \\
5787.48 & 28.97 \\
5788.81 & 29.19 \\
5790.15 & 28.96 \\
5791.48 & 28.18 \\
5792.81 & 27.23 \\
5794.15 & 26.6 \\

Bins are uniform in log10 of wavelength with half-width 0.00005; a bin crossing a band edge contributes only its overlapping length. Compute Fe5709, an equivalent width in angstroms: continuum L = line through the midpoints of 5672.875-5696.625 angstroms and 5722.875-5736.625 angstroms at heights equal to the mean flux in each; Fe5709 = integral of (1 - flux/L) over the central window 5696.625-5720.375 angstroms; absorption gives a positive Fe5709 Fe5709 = 1.92 angstroms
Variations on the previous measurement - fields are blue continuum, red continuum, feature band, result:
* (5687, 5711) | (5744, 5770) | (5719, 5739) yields -1.2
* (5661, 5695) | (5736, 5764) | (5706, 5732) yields 0.6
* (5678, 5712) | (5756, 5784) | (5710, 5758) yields -2.0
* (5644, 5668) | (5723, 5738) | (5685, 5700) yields 0.7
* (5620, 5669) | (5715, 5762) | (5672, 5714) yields 2.2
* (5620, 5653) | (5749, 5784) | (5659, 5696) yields 0.3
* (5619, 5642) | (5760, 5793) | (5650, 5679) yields -0.6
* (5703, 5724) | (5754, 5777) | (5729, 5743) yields -1.0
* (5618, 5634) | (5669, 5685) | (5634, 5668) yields -0.5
